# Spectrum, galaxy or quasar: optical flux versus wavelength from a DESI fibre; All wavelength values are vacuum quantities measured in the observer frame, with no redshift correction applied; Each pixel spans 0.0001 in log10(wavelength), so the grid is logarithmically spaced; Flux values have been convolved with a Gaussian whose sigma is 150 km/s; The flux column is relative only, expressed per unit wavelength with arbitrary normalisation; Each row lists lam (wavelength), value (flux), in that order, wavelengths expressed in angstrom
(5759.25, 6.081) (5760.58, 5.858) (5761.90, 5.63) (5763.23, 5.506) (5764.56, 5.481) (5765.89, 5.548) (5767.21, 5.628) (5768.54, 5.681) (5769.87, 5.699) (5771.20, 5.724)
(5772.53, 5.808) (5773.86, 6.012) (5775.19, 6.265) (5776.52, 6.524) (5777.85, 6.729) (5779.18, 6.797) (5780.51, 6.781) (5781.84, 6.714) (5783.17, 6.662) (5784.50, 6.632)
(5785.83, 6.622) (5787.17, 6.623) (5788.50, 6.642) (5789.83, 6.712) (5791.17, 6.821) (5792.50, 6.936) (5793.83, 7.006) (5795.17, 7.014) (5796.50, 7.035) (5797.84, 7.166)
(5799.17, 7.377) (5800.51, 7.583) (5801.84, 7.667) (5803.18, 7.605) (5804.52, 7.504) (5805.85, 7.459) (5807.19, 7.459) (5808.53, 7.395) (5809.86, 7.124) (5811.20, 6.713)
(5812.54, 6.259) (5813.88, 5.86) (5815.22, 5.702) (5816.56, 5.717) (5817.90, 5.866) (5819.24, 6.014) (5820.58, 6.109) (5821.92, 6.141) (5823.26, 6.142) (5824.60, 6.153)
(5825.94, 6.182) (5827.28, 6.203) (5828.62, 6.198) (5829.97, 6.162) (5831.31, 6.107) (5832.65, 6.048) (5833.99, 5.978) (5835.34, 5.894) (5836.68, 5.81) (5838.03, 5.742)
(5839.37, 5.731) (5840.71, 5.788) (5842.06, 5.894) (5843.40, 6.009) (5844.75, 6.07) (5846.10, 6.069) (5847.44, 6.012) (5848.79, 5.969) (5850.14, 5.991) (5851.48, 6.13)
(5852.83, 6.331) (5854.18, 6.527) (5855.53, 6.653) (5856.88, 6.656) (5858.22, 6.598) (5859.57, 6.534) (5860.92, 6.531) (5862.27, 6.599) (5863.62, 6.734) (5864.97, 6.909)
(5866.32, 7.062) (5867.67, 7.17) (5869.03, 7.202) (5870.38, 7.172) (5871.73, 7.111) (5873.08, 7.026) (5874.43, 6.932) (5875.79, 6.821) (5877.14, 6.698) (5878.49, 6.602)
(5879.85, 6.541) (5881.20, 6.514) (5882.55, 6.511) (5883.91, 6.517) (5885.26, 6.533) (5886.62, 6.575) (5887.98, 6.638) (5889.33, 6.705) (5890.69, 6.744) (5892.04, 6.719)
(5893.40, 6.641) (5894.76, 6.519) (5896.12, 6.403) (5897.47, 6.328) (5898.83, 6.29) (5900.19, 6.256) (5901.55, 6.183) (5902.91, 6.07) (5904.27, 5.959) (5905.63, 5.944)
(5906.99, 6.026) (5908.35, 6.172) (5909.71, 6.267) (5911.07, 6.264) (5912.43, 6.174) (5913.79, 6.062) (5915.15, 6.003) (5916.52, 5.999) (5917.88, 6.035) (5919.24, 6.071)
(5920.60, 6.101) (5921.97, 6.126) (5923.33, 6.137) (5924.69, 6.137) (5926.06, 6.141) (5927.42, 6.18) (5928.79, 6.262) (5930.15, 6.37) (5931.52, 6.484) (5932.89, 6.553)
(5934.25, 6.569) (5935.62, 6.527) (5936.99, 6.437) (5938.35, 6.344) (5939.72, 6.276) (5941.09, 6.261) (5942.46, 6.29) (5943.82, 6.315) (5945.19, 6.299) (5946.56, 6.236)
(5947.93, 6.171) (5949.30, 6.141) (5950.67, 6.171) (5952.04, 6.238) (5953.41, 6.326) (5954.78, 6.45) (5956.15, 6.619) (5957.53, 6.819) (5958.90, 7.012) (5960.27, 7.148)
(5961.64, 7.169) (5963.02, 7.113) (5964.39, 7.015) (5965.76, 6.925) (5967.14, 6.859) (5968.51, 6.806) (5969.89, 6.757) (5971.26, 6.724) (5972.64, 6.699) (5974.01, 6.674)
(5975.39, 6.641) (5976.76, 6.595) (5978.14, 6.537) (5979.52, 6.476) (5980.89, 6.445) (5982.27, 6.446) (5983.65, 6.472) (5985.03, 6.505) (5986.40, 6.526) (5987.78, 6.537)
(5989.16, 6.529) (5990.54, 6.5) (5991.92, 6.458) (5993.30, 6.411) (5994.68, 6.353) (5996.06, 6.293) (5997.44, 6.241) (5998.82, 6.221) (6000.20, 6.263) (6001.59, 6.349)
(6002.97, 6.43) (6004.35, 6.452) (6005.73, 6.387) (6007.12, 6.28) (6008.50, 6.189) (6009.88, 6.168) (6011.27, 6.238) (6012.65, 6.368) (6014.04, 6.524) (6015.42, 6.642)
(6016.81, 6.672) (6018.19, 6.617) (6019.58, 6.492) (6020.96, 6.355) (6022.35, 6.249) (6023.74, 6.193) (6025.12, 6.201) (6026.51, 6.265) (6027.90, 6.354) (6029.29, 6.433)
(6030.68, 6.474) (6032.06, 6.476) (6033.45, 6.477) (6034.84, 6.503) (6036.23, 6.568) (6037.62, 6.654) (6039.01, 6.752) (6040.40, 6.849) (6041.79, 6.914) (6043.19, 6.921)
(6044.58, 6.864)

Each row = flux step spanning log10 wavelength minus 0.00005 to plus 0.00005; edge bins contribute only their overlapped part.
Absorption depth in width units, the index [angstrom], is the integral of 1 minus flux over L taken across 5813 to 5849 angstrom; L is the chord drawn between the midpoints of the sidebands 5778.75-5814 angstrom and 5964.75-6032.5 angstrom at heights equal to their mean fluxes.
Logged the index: 4.8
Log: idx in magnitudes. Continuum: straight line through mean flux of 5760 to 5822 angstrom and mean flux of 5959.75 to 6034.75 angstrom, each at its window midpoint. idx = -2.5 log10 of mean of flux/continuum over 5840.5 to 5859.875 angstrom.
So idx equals 0.05 mag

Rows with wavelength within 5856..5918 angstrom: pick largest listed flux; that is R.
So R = 7.202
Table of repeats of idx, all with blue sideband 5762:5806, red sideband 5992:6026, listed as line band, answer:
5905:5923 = 0.062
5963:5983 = -0.051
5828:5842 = 0.103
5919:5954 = 0.026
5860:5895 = -0.044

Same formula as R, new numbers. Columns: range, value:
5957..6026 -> 7.169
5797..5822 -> 7.667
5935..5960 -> 7.012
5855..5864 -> 6.734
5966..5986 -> 6.859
